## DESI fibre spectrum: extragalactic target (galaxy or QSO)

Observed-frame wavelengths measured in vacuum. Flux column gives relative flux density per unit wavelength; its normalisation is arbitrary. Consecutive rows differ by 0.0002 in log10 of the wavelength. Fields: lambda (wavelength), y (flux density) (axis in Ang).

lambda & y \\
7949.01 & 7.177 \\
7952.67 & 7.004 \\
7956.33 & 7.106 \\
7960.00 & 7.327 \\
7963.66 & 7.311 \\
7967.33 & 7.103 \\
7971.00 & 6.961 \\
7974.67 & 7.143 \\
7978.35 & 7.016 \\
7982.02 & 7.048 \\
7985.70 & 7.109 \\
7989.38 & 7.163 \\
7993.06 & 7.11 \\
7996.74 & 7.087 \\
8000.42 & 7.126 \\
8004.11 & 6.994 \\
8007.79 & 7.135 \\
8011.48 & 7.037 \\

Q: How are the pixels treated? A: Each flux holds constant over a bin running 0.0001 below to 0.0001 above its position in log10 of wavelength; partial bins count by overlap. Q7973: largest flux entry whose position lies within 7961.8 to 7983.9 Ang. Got 7.311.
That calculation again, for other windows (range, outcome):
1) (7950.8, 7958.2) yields 7.106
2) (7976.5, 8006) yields 7.163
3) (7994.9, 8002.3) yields 7.126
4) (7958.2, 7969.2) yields 7.327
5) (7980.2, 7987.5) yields 7.109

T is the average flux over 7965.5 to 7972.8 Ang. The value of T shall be 7.03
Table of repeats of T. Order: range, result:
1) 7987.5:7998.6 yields 7.12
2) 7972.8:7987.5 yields 7.08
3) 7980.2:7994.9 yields 7.11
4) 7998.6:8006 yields 7.06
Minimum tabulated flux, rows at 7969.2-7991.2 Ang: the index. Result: 6.961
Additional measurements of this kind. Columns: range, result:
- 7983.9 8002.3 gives 7.087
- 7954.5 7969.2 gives 7.103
